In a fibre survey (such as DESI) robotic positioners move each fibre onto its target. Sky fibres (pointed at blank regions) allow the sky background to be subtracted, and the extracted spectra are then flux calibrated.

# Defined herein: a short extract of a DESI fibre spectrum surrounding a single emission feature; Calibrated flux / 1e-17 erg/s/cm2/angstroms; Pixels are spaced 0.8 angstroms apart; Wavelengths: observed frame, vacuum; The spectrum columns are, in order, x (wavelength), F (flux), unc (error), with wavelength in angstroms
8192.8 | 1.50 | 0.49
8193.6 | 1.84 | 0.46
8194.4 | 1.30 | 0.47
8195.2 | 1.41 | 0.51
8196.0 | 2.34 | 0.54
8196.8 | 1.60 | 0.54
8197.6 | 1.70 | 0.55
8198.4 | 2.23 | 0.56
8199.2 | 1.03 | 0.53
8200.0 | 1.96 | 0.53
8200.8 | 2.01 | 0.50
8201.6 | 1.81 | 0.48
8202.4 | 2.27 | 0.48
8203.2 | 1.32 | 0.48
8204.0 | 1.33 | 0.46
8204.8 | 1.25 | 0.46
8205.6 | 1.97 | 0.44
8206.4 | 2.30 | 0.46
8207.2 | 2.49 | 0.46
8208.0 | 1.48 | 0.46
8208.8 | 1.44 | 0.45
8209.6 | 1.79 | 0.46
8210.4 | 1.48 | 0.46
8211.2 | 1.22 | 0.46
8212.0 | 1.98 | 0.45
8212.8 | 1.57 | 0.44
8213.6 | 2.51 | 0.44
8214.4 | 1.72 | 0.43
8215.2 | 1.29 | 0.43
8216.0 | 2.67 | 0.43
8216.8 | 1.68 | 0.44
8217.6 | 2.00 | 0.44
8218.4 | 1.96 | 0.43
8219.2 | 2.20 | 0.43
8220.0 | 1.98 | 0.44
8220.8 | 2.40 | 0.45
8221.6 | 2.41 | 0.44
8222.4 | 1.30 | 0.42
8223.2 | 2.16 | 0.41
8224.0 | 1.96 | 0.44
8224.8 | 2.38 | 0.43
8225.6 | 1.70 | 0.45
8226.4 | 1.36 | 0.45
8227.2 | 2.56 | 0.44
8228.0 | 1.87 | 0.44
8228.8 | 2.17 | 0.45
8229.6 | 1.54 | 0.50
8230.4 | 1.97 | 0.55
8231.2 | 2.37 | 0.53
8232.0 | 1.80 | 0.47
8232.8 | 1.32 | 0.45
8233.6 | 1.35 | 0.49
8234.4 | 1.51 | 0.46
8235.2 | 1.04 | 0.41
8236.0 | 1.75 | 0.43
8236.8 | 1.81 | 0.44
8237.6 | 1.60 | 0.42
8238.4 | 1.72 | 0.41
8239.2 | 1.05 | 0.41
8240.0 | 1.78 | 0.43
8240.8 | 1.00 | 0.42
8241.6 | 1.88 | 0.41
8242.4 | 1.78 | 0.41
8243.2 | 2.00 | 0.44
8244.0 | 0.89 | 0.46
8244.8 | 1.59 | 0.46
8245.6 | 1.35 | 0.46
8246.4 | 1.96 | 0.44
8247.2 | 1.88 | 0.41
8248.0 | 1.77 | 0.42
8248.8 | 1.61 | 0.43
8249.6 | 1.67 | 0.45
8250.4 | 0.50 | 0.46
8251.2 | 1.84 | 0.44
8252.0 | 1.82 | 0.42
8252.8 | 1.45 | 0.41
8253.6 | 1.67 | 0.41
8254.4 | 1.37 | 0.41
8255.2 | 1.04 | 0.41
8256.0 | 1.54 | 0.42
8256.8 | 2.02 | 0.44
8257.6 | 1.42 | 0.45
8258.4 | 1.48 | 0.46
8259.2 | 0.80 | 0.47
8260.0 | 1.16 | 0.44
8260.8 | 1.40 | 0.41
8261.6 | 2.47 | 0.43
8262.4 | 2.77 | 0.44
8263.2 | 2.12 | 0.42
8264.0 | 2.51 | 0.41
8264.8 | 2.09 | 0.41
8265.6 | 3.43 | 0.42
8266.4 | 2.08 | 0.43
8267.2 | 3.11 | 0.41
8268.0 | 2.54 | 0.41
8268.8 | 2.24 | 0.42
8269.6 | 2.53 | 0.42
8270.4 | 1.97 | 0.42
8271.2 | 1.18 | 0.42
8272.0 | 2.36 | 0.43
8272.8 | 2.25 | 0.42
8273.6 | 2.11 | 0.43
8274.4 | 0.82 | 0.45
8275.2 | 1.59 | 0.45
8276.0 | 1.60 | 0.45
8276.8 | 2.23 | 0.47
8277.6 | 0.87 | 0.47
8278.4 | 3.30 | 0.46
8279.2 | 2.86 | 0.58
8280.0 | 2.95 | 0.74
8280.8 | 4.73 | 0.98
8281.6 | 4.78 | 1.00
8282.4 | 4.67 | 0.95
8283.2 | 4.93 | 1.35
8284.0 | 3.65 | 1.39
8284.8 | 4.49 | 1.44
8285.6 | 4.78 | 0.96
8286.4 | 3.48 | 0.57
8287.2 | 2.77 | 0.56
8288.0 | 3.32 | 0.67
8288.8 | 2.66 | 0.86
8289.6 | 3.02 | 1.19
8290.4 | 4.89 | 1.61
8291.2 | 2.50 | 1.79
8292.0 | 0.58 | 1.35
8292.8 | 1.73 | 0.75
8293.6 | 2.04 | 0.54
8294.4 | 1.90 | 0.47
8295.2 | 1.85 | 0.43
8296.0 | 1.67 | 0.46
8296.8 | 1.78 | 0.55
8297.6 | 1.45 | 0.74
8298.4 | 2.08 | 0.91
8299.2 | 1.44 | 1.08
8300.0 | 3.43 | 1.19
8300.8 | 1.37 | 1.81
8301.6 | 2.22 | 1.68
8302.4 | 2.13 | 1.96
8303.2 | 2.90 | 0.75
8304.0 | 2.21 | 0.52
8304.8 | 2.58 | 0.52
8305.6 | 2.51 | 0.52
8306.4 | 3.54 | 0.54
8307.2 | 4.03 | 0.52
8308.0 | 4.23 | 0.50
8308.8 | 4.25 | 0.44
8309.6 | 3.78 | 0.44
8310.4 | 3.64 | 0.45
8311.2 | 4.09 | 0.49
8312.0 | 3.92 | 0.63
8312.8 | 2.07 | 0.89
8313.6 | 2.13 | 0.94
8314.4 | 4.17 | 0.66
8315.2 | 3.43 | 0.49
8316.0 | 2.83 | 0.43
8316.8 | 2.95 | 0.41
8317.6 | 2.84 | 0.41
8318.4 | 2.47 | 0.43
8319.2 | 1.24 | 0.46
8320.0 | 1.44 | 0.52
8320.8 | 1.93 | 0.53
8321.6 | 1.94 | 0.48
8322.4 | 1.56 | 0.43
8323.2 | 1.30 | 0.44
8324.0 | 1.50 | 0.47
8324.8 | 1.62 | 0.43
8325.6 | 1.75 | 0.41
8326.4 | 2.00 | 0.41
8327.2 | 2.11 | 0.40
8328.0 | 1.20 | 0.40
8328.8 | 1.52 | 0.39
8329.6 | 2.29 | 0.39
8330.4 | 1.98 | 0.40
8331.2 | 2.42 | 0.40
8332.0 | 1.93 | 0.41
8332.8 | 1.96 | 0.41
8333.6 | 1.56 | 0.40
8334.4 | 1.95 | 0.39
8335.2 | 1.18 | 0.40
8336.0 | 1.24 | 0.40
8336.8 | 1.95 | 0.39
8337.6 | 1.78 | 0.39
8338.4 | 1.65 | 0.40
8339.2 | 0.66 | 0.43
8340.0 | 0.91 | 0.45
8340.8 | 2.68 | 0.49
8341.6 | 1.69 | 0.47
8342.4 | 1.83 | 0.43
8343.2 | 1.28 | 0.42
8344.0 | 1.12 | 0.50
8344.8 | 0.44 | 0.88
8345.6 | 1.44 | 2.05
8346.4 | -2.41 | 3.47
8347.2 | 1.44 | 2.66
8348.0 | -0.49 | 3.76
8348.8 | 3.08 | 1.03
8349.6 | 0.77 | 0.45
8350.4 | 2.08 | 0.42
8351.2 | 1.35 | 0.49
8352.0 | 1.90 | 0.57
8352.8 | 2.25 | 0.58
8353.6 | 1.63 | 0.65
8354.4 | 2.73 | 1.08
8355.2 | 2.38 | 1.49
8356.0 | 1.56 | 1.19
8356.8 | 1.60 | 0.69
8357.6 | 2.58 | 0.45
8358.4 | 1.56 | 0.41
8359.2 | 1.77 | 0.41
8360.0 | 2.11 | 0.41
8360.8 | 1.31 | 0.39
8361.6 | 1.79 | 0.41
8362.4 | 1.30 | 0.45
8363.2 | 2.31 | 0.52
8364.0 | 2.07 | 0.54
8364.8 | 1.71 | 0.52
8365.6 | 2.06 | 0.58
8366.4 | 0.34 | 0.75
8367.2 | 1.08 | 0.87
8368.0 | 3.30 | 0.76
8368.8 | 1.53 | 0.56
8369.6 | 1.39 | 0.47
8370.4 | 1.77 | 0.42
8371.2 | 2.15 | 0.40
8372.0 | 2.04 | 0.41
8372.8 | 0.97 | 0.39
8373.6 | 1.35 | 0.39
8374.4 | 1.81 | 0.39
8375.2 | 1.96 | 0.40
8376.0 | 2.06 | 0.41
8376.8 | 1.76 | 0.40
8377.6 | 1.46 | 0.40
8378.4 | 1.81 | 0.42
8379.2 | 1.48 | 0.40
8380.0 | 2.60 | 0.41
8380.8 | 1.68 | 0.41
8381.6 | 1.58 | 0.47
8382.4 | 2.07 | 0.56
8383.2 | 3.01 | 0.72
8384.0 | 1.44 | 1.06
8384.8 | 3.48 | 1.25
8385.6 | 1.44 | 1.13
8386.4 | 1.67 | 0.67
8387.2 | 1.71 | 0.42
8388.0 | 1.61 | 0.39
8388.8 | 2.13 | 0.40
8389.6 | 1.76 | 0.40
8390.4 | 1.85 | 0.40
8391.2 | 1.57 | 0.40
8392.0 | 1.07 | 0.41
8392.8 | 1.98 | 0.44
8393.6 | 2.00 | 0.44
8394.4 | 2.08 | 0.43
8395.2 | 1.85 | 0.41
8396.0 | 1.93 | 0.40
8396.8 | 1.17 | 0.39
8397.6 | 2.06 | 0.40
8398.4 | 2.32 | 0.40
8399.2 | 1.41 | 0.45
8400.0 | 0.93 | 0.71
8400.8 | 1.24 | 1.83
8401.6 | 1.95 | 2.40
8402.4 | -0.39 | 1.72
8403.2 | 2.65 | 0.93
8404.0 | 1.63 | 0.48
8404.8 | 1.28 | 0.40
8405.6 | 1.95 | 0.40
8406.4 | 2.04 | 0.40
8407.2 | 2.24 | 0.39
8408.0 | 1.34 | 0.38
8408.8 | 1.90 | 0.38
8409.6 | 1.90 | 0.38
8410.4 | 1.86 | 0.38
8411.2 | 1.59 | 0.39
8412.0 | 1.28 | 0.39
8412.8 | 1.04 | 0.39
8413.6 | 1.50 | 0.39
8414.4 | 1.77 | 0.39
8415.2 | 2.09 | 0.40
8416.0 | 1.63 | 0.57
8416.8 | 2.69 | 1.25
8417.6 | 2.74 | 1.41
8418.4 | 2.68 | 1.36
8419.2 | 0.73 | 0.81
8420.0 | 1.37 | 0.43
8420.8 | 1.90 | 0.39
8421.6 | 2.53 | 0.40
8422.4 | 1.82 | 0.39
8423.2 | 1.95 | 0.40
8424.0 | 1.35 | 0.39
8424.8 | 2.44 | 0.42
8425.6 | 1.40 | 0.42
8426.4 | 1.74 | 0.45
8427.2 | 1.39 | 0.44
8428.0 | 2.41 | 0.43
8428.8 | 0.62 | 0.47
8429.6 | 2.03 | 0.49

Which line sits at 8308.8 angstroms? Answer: [N II]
